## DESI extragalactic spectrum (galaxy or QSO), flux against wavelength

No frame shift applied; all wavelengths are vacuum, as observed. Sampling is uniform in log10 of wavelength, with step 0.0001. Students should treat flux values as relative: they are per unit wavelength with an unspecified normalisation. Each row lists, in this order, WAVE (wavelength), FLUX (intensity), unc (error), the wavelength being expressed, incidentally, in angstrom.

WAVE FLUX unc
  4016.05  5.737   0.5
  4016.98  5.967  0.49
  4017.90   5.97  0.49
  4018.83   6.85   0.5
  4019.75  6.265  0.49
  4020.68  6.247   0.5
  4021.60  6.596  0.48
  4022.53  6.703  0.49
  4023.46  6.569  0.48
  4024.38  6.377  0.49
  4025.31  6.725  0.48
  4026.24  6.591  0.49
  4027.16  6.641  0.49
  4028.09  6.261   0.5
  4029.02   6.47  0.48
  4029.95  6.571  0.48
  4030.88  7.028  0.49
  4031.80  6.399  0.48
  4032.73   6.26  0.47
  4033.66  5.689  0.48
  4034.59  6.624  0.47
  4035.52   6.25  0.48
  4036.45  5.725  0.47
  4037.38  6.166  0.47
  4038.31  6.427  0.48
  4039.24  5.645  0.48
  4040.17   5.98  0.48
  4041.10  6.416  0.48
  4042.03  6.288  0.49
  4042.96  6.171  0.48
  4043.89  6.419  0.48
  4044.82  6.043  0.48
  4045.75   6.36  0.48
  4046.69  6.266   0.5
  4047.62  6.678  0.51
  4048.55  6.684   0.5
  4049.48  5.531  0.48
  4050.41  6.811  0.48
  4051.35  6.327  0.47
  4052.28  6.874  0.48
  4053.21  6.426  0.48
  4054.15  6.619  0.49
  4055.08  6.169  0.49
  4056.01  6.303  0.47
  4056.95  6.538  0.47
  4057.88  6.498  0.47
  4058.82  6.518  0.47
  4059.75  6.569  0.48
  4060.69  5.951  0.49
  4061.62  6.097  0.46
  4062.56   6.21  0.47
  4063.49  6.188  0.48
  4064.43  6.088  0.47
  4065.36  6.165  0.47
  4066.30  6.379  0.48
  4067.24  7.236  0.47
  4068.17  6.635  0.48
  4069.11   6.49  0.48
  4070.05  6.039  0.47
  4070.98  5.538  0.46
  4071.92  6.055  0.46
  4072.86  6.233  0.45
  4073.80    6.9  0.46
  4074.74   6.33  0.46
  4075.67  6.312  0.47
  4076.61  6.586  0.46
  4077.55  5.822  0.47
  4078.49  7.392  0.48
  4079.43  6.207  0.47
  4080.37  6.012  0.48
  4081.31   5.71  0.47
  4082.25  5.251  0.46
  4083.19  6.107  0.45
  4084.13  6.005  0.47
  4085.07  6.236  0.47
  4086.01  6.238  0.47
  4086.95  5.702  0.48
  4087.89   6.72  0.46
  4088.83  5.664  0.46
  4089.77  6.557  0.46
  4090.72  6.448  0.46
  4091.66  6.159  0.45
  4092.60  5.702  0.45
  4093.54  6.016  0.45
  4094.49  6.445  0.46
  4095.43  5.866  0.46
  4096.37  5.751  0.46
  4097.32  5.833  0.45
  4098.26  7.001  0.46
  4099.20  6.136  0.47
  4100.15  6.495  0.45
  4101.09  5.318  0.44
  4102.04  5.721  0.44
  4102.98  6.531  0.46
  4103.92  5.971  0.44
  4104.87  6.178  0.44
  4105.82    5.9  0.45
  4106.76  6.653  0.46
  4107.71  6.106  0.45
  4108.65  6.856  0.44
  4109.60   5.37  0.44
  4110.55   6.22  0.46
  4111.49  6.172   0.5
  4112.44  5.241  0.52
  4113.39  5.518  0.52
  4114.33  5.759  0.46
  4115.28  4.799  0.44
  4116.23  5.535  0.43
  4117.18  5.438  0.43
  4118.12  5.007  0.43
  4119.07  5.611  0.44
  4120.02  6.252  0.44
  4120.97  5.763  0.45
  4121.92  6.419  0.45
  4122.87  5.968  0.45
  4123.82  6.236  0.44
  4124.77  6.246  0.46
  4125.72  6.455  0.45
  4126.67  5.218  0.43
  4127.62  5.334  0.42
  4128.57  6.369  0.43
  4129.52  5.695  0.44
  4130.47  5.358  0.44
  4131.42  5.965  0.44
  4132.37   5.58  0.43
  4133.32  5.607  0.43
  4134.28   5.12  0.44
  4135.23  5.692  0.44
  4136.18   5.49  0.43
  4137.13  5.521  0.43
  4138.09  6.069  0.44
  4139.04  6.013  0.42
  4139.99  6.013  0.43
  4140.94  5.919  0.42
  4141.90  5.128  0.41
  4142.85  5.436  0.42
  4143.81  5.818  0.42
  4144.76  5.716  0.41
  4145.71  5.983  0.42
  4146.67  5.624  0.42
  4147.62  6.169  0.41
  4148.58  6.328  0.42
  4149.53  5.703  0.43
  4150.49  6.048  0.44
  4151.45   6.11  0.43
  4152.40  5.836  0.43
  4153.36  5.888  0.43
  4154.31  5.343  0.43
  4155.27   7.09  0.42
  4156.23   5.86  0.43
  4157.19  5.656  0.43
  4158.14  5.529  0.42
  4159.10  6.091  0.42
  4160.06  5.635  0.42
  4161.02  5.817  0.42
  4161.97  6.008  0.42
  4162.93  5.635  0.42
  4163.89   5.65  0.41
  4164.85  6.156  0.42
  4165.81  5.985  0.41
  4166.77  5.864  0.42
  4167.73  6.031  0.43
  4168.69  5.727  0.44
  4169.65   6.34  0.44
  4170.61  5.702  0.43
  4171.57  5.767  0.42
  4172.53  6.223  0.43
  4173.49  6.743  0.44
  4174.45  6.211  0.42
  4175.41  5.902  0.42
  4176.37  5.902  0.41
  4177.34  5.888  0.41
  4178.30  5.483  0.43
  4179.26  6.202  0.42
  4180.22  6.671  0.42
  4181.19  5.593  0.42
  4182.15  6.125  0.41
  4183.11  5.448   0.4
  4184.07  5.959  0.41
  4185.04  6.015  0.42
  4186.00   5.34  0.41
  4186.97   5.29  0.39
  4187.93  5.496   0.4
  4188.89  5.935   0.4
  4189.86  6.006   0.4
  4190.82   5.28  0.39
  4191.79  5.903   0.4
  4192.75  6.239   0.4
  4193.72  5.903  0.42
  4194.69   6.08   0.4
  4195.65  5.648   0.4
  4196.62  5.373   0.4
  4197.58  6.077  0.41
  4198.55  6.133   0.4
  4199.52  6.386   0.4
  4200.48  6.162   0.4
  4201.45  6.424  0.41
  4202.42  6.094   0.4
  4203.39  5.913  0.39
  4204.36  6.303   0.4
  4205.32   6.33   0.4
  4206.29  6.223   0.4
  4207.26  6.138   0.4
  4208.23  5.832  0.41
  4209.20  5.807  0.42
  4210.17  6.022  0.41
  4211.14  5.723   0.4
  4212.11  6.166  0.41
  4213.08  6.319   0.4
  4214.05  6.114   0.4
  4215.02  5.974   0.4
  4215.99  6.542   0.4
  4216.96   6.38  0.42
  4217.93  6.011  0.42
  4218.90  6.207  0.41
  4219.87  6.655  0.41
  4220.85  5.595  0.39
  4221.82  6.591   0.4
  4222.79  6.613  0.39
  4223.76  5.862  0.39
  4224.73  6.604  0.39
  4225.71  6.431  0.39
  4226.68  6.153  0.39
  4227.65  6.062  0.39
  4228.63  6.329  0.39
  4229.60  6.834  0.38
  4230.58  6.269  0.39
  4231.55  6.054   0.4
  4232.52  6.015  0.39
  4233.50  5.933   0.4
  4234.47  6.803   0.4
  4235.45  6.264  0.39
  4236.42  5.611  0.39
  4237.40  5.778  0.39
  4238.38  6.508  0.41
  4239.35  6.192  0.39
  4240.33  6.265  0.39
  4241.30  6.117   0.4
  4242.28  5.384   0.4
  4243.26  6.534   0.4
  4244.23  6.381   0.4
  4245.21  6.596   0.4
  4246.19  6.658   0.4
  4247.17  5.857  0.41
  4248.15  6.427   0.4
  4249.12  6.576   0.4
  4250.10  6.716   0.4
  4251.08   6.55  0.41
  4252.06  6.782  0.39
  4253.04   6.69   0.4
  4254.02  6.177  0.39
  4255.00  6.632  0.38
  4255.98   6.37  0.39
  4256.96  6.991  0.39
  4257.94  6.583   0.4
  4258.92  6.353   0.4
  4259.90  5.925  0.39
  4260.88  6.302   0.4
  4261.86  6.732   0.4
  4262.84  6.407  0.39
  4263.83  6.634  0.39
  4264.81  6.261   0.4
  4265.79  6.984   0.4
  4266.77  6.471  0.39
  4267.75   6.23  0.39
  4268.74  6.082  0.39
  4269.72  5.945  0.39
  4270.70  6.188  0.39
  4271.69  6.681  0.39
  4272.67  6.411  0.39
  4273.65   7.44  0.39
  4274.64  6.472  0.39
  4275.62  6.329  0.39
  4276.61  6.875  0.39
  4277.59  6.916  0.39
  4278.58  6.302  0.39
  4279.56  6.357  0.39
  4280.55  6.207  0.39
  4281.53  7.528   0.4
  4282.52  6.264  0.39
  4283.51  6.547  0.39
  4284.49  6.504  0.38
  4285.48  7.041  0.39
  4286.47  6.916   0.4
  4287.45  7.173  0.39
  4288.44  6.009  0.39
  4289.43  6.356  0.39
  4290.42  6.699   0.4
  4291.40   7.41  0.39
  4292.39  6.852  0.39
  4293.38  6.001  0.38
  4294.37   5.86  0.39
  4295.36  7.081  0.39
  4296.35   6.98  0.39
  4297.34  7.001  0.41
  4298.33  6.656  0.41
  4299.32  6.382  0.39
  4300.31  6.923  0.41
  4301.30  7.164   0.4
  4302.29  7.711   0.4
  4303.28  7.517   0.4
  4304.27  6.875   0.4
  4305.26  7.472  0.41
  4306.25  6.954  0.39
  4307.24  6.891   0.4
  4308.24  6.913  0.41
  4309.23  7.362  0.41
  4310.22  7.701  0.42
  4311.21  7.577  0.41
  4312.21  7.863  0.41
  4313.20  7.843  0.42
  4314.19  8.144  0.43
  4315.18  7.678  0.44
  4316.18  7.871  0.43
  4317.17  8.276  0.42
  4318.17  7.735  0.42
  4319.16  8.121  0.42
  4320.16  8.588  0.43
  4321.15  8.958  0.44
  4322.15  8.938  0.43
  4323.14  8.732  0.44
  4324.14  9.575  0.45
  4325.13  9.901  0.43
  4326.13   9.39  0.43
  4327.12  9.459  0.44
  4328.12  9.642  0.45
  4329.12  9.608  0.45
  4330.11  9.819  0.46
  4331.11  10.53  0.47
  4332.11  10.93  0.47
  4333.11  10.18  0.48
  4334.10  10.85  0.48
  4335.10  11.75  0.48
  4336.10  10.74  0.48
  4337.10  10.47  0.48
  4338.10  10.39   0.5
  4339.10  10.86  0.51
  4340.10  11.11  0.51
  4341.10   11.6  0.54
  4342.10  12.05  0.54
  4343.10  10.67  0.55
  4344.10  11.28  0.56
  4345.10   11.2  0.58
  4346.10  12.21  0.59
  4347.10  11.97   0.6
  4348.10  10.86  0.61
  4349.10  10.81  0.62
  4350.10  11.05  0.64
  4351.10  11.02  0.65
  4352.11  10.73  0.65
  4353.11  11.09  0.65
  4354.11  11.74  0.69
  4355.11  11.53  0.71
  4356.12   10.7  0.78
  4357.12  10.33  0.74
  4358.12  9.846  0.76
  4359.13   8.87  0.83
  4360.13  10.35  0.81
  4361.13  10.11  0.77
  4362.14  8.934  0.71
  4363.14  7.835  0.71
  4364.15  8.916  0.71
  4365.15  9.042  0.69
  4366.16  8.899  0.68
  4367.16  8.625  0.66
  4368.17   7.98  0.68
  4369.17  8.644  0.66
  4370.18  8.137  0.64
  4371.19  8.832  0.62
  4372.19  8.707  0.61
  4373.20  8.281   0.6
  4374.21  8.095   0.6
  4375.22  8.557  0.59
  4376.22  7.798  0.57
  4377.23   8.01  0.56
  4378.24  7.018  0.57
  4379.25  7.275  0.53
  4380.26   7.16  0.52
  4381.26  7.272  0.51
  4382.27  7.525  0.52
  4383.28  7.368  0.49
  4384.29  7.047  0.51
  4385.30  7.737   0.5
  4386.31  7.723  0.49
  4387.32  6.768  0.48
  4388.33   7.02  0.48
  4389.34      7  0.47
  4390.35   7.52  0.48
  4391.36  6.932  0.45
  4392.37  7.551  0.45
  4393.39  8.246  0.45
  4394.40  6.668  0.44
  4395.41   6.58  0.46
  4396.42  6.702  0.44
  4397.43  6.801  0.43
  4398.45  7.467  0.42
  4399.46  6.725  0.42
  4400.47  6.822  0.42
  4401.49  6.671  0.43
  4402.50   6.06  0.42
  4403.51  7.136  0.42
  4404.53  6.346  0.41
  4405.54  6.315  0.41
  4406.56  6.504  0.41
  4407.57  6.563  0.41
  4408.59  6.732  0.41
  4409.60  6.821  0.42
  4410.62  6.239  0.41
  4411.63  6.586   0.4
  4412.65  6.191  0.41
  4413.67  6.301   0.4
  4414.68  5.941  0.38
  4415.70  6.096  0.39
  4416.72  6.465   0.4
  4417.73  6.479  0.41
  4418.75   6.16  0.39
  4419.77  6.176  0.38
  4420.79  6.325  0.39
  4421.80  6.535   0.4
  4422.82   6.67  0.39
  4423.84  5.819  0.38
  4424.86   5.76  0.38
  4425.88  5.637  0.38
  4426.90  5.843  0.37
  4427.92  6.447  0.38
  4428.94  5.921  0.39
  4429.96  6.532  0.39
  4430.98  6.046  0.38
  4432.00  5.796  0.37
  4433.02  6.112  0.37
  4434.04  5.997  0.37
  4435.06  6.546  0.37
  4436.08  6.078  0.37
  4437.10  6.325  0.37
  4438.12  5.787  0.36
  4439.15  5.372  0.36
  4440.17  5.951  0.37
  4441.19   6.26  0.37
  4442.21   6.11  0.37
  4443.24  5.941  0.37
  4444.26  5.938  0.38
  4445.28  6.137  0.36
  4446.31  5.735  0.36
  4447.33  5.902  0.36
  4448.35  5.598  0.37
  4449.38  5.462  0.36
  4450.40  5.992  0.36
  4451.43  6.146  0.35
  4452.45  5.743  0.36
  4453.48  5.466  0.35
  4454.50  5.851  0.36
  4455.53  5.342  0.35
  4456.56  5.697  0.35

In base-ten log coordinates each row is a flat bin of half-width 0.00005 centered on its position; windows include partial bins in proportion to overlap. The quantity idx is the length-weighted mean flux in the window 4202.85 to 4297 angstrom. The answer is 6.39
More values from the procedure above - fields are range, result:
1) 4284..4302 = 6.73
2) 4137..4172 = 5.87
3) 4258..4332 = 7.31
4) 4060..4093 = 6.21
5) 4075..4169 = 5.92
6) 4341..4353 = 11.3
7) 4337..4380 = 9.8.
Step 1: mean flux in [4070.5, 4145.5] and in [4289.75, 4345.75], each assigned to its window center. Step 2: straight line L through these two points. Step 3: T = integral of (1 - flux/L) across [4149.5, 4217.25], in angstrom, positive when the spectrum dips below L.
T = 9.3 angstrom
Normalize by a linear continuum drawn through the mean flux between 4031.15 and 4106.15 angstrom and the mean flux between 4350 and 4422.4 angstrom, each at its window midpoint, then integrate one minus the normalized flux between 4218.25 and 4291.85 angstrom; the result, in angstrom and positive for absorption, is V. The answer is 7.3 angstrom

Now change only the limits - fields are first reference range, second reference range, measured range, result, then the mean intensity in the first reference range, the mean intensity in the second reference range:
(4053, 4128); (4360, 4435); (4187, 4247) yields 3.6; 6.1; 7.11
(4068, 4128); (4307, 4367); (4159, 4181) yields 3.6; 6.03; 9.74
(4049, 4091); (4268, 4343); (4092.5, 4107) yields 0.9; 6.28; 7.96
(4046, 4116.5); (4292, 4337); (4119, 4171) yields 6.9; 6.18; 8.27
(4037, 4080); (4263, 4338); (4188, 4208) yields 3.0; 6.34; 7.65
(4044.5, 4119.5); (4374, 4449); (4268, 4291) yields -0.6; 6.15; 6.59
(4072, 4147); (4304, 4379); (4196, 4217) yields 3.6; 5.95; 9.39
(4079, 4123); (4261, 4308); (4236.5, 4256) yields 0.6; 5.97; 6.69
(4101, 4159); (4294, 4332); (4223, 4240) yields 2.0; 5.83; 8.03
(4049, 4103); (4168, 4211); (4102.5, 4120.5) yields 0.9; 6.23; 5.96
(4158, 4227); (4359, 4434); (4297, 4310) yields -0.9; 6.01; 7.15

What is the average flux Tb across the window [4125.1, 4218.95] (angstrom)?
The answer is 5.91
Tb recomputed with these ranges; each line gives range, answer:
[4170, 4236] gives 6.07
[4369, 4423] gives 7.05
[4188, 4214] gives 6.01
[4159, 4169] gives 5.87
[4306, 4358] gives 9.79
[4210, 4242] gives 6.21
